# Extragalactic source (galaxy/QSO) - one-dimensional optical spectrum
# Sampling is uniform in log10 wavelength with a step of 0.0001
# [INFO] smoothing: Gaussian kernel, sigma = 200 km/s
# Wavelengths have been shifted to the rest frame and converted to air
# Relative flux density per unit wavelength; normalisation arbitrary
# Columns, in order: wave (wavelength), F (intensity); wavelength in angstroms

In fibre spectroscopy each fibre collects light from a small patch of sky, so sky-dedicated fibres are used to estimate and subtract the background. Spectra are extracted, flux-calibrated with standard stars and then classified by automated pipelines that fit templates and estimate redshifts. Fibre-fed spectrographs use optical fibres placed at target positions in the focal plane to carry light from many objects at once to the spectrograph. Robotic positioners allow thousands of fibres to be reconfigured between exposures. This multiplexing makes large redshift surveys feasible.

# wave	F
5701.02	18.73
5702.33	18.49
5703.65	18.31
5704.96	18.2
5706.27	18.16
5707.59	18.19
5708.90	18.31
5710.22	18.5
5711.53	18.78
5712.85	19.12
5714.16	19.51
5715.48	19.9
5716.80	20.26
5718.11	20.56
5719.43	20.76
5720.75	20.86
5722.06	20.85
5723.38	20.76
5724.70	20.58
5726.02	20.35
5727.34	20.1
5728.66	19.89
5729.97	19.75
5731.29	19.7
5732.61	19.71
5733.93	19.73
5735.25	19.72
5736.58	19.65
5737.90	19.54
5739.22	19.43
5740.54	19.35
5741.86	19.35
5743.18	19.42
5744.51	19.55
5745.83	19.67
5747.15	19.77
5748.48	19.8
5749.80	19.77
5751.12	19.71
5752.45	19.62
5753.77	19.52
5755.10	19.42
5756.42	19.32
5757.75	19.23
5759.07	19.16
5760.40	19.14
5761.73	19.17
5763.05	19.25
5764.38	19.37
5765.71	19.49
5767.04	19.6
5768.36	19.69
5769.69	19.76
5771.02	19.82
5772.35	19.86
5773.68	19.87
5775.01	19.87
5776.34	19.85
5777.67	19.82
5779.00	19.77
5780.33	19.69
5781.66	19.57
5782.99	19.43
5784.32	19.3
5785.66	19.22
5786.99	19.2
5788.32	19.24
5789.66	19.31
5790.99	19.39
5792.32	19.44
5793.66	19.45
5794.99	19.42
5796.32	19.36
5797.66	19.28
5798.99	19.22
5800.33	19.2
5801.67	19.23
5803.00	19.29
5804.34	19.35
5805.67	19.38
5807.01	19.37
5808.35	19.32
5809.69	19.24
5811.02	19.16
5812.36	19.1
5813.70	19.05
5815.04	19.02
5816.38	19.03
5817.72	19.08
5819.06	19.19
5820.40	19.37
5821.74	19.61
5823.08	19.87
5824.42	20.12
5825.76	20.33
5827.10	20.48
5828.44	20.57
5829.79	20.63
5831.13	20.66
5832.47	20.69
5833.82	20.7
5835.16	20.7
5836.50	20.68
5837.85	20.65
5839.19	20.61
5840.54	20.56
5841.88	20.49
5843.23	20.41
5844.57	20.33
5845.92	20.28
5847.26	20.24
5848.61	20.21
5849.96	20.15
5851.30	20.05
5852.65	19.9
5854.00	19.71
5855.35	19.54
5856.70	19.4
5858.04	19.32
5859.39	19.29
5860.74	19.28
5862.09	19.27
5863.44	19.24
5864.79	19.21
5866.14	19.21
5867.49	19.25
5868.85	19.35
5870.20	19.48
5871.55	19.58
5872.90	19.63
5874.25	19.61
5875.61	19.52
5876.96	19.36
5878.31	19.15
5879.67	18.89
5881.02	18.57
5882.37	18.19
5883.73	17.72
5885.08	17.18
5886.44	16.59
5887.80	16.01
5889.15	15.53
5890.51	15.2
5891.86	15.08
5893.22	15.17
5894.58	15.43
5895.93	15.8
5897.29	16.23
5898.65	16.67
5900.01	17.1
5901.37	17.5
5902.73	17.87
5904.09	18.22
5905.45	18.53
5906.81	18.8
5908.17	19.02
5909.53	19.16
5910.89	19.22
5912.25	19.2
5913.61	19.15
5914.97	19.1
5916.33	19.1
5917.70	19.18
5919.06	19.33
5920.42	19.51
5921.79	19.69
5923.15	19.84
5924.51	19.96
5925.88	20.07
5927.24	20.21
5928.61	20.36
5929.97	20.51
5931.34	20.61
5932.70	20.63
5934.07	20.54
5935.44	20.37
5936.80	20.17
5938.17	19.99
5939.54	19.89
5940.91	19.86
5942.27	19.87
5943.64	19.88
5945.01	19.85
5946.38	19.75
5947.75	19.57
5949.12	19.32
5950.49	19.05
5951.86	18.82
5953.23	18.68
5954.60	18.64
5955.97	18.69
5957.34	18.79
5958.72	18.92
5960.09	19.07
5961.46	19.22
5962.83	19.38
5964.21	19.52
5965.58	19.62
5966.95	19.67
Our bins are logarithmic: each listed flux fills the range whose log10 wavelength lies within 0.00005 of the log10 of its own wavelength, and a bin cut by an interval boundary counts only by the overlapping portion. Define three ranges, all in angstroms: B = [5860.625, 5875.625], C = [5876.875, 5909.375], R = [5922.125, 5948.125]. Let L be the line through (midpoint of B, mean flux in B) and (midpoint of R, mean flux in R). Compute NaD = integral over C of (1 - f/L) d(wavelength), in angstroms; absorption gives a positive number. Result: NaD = 4.0 angstroms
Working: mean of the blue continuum 19.4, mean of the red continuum 20.1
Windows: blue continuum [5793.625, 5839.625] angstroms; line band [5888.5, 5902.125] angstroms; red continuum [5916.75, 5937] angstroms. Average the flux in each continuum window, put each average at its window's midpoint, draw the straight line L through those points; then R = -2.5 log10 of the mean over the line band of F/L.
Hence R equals 0.242 mag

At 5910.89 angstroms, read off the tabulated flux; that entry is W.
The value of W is 19.22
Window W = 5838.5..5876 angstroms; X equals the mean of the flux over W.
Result 19.8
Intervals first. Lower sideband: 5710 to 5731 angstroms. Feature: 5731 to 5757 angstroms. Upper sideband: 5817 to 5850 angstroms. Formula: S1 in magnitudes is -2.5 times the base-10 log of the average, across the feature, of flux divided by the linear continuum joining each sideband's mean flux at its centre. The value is 0.03 mag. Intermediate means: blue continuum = 20.1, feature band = 19.6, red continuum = 20.3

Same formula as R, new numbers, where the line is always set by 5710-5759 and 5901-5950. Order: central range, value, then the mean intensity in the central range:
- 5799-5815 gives 0.03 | 19.2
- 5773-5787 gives 0.01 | 19.6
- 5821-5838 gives -0.04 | 20.4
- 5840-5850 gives -0.04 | 20.3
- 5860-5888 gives 0.05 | 18.8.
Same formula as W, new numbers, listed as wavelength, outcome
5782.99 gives 19.43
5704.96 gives 18.2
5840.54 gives 20.56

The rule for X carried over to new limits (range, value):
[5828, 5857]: 20.3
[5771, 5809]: 19.5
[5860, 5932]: 18.5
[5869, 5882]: 19.3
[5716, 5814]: 19.6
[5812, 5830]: 19.7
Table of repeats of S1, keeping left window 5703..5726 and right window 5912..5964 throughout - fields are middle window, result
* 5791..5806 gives 0.01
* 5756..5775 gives 0.00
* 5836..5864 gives -0.02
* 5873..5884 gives 0.04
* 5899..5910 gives 0.08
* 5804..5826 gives 0.01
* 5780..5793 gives 0.01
